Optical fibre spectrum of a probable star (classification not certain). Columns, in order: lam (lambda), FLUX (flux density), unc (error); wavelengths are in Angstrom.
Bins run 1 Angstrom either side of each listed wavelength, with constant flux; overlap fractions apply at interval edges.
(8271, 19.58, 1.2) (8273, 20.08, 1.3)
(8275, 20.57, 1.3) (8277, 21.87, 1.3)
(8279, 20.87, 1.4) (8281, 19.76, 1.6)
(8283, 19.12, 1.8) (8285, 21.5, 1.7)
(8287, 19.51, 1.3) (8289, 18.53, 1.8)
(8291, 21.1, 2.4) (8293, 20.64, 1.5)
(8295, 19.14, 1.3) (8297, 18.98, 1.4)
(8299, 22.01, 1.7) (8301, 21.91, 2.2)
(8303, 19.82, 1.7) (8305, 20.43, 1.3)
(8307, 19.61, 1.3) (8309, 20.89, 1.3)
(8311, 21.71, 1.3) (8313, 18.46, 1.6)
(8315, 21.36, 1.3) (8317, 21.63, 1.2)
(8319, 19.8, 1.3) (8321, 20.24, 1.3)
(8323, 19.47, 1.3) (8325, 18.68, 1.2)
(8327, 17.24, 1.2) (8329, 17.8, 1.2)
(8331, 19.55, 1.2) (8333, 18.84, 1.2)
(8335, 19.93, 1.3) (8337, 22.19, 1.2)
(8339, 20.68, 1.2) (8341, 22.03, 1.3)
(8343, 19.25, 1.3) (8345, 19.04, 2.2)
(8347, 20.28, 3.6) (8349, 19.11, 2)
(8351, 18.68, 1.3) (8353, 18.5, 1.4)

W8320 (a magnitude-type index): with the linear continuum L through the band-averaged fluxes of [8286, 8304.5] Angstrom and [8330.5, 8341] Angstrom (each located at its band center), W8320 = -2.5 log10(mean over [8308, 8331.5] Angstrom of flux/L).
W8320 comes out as 0.03 mag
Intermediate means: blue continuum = 20.2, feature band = 19.7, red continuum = 20.4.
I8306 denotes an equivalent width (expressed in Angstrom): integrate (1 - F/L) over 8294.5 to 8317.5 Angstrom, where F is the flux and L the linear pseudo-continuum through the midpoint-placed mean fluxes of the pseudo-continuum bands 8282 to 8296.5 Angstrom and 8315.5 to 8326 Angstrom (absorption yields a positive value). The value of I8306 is -0.61 Angstrom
